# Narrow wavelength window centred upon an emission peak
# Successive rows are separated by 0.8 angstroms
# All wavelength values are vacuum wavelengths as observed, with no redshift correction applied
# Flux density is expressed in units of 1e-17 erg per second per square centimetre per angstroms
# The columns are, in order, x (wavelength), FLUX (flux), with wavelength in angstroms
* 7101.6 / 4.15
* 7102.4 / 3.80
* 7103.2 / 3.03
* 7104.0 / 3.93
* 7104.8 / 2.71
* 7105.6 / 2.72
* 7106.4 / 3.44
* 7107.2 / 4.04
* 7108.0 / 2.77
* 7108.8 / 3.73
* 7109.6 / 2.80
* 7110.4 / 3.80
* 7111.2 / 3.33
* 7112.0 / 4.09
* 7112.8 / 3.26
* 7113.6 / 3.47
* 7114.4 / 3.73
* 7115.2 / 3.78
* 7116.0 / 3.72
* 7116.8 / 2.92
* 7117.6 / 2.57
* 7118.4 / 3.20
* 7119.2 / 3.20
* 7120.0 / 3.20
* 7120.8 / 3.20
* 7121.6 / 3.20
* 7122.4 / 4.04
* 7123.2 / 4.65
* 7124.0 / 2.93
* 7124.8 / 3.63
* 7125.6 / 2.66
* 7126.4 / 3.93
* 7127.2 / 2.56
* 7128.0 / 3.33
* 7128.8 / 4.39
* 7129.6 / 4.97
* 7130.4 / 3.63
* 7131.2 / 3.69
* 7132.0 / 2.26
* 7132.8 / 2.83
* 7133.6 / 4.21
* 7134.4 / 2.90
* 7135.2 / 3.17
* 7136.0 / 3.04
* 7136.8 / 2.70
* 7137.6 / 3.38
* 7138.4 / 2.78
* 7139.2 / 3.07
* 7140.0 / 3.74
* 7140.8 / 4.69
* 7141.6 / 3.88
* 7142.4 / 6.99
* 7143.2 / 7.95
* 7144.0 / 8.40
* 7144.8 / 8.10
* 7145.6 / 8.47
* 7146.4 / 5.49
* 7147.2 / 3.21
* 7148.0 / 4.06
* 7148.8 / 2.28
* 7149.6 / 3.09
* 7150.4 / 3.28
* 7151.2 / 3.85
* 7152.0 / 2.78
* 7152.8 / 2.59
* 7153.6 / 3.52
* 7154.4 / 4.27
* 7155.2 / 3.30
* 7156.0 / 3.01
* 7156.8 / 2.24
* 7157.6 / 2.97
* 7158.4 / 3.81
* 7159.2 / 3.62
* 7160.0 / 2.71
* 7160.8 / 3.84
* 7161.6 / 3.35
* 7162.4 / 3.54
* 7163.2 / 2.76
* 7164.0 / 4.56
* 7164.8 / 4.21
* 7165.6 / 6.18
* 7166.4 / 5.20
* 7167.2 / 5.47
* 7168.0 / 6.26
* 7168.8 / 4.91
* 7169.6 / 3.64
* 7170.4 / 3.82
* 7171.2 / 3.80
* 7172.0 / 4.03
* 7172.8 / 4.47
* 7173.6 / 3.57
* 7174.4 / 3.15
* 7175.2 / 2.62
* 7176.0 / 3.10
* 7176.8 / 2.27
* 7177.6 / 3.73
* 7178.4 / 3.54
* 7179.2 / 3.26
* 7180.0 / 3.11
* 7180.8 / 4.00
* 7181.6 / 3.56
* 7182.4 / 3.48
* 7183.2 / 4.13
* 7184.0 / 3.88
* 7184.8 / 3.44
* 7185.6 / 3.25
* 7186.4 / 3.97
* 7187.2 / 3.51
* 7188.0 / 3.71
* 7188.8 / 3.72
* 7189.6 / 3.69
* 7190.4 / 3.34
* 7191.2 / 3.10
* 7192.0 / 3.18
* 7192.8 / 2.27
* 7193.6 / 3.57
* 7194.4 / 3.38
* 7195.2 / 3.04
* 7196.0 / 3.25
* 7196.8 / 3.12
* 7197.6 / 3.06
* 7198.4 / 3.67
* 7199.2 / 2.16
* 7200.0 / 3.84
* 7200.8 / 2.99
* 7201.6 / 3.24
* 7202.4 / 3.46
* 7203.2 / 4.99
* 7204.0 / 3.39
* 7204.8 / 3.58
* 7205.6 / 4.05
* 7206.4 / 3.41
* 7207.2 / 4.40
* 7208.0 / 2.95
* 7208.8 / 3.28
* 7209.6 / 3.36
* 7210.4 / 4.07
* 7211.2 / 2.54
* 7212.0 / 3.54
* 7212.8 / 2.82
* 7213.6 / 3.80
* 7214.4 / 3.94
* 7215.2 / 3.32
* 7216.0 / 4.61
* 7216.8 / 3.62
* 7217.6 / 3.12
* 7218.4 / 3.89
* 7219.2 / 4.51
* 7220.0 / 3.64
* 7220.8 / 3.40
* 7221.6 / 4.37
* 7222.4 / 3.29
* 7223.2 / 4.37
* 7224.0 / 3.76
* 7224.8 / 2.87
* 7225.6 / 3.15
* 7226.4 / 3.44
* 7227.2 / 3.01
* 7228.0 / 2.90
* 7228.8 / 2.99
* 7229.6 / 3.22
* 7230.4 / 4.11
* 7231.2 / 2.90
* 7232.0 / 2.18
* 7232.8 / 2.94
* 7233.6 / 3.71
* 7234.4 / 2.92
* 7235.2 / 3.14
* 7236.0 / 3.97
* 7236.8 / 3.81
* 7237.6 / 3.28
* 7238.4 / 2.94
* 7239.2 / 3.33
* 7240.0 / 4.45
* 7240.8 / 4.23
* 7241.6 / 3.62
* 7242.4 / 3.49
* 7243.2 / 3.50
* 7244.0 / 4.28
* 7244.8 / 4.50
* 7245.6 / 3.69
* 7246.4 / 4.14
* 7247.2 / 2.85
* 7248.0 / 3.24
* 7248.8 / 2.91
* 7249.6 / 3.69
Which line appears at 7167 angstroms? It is [N II] 6583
